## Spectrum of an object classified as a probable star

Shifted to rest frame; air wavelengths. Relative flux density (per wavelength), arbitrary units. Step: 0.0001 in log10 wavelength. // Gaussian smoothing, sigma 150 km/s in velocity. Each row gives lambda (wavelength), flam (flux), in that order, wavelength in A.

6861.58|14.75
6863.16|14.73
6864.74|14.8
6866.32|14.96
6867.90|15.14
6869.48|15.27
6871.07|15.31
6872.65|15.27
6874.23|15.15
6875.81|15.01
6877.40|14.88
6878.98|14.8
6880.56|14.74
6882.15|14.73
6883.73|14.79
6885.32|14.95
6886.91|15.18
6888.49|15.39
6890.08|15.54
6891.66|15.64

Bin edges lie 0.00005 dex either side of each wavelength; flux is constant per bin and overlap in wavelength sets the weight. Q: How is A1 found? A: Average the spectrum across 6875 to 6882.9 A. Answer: 14.8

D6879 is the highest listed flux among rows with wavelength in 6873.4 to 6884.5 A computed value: 15.15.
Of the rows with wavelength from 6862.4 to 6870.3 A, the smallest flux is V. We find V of 14.73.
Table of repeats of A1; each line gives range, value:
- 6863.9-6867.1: 14.9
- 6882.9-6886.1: 14.9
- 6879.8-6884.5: 14.8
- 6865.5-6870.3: 15.1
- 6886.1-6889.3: 15.3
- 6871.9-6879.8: 15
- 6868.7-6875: 15.2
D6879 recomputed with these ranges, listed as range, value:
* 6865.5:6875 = 15.31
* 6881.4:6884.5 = 14.79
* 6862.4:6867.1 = 14.96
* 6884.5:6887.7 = 15.18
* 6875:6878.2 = 15.01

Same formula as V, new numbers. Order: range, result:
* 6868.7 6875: 15.15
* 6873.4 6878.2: 14.88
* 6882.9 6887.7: 14.79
